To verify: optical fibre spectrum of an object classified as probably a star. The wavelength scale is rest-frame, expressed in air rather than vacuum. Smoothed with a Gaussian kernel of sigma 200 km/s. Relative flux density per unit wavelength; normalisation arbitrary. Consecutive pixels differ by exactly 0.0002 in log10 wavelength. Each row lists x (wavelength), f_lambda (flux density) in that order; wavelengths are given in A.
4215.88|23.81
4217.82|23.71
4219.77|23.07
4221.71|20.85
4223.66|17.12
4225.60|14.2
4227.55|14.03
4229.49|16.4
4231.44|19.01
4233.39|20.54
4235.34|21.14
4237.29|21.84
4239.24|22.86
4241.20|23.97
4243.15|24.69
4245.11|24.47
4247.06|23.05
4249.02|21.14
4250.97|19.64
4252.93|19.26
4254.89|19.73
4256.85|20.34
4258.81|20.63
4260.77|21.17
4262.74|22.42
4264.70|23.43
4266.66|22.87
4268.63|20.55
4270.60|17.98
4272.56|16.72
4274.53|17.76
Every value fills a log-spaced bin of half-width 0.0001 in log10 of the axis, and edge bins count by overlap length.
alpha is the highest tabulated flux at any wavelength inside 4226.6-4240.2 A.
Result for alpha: 22.86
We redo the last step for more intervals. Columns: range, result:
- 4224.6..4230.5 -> 16.4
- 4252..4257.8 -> 20.34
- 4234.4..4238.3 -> 21.84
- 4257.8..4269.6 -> 23.43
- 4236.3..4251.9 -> 24.69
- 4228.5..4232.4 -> 19.01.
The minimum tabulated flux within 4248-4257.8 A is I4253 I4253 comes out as 19.26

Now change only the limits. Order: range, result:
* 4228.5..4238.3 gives 16.4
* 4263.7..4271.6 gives 17.98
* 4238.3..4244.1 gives 22.86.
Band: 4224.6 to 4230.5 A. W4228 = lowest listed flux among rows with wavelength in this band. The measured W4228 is 14.03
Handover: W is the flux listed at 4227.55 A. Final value 14.03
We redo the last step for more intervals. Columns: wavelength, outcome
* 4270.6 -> 17.98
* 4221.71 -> 20.85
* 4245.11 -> 24.47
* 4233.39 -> 20.54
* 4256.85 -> 20.34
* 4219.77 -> 23.07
